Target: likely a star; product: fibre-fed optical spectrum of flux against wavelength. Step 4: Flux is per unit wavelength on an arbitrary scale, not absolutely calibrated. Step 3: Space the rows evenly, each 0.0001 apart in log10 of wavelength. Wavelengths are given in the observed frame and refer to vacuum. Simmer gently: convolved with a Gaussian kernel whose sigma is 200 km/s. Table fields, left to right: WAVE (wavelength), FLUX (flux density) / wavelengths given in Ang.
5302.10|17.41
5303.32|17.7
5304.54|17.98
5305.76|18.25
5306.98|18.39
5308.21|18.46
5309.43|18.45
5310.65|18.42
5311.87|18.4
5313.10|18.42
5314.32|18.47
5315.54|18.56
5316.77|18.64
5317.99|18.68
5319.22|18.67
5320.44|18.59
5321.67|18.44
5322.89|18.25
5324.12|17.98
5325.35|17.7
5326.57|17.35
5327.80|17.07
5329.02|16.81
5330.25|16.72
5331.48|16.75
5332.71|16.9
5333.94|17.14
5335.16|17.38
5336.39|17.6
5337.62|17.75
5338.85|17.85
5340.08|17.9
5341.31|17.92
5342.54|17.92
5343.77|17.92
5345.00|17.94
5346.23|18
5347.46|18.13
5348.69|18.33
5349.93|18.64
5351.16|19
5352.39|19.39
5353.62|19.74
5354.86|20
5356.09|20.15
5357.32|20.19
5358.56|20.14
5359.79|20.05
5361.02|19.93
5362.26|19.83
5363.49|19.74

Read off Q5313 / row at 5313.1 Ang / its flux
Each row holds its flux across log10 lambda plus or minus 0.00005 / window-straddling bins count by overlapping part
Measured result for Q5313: 18.42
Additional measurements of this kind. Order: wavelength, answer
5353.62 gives 19.74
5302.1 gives 17.41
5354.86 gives 20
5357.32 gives 20.19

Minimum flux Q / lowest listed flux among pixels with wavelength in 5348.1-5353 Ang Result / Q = 18.33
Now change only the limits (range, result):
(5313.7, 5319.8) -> 18.47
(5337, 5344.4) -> 17.75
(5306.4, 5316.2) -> 18.39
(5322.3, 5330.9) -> 16.72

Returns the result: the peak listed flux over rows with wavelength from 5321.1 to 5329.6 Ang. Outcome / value 18.44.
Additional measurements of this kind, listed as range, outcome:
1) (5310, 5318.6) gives 18.68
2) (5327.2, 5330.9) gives 17.07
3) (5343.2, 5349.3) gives 18.33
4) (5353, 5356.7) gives 20.15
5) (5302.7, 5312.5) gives 18.46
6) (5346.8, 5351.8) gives 19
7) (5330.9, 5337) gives 17.6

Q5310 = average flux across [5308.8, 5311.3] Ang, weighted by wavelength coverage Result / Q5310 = 18.5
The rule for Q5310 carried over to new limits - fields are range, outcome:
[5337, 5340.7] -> 17.8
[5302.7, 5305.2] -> 17.9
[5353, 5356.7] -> 20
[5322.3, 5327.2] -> 17.8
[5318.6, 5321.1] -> 18.6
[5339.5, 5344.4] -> 17.9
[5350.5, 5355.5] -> 19.5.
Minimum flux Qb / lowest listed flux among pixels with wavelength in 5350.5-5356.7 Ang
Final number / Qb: 19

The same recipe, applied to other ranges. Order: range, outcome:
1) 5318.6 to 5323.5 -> 18.25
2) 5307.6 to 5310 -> 18.45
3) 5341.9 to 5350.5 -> 17.92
